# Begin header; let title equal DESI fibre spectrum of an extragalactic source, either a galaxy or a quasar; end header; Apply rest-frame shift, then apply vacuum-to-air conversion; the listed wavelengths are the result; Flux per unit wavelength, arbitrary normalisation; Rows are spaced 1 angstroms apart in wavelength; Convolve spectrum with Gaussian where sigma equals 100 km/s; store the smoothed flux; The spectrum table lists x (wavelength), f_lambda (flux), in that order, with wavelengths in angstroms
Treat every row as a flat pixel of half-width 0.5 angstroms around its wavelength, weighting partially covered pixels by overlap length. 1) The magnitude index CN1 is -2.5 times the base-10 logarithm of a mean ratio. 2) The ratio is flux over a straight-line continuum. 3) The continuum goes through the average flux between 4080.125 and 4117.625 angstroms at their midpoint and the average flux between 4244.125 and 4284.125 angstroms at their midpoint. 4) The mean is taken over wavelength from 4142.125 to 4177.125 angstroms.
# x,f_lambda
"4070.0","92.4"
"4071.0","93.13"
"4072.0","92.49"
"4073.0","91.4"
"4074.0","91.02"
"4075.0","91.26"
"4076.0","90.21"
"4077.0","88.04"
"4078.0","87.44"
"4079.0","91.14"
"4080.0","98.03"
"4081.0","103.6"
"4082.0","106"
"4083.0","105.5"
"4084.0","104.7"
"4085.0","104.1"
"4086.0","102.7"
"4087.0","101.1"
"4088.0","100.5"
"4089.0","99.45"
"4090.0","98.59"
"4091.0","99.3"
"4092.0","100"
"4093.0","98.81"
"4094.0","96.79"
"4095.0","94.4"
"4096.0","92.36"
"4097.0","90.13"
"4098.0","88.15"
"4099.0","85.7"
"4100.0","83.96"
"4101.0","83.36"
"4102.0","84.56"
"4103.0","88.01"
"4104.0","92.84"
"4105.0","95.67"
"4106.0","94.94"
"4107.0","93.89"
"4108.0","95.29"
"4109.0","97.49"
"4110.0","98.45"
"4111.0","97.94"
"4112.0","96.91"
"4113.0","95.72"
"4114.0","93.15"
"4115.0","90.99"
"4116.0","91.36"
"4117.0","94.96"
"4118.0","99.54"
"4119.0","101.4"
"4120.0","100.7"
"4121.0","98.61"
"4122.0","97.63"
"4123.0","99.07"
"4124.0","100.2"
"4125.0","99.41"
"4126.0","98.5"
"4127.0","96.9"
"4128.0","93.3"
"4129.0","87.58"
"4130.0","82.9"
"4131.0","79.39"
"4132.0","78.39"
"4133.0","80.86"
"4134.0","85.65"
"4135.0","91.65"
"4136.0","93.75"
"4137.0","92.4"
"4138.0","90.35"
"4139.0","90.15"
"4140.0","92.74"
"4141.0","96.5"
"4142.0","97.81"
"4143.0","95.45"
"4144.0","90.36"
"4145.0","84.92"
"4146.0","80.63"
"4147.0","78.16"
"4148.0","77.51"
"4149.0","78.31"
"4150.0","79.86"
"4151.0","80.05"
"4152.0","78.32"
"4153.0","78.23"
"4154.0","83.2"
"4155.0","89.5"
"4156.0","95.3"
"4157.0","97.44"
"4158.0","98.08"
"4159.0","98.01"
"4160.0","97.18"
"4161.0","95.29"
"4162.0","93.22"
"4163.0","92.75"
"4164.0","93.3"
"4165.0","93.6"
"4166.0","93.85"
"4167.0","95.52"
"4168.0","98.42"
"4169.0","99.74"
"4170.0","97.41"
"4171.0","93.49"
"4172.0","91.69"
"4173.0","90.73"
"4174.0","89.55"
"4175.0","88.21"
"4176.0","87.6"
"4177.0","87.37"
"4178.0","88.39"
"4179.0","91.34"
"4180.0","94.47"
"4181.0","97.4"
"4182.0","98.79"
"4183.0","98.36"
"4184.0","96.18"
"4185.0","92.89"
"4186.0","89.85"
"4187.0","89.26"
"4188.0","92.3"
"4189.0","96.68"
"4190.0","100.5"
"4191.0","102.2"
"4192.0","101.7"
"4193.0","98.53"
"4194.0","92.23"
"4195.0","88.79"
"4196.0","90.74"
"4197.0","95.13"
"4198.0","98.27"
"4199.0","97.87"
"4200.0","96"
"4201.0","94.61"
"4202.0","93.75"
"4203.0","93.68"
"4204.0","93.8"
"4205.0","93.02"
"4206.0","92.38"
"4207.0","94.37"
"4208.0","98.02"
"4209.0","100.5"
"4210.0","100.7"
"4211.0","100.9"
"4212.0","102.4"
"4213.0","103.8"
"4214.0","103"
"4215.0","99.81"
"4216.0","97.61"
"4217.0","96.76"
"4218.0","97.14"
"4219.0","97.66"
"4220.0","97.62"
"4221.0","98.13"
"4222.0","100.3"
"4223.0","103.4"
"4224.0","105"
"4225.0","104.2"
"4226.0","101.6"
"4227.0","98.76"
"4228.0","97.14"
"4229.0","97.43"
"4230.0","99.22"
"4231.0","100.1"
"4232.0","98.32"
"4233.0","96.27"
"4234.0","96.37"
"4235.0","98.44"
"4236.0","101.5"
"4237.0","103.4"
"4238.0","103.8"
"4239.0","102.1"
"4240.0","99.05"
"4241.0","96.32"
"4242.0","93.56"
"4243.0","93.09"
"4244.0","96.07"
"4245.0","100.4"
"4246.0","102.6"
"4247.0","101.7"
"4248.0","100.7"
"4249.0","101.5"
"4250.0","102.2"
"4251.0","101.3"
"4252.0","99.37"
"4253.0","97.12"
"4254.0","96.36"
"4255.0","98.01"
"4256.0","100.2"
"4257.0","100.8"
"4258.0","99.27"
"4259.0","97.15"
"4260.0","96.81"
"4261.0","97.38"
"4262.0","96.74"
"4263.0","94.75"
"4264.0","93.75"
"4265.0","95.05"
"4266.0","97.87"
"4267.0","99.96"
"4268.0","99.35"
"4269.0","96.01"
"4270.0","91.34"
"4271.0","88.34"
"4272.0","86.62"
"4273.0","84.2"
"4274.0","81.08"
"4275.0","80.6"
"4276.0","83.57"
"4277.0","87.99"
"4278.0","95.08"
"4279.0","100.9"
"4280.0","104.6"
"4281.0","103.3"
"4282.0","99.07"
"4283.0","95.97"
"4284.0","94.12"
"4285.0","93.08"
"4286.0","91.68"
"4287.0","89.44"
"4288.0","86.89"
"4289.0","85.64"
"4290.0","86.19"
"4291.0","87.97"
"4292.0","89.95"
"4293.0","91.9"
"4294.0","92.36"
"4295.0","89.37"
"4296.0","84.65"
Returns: 0.07 mag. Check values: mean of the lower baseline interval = 95.7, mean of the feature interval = 89.9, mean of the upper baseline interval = 96.1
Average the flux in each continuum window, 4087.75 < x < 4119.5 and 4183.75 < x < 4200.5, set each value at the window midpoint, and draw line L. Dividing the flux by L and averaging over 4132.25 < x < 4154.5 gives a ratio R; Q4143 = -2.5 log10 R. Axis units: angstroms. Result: 0.102 mag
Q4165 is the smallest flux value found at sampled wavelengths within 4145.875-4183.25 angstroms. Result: 77.51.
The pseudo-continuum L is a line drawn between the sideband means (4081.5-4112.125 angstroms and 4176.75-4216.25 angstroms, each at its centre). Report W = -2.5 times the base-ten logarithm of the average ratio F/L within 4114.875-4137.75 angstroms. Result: 0.04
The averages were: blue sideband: 95.8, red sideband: 96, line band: 92.8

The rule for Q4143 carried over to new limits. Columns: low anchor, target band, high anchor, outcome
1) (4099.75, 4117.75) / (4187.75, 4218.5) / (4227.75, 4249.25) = 0.00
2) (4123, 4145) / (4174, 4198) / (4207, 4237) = 0.03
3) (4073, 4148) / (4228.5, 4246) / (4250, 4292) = -0.05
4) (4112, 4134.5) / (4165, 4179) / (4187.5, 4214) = 0.03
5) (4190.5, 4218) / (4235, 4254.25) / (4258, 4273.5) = -0.05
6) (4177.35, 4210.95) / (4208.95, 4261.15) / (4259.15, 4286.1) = -0.06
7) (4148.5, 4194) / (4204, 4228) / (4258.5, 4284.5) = -0.07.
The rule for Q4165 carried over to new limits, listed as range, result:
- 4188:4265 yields 88.79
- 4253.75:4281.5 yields 80.6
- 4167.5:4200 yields 87.37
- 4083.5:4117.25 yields 83.36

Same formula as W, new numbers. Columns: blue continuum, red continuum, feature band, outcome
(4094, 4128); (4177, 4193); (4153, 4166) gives 0.02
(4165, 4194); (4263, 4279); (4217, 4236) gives -0.07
